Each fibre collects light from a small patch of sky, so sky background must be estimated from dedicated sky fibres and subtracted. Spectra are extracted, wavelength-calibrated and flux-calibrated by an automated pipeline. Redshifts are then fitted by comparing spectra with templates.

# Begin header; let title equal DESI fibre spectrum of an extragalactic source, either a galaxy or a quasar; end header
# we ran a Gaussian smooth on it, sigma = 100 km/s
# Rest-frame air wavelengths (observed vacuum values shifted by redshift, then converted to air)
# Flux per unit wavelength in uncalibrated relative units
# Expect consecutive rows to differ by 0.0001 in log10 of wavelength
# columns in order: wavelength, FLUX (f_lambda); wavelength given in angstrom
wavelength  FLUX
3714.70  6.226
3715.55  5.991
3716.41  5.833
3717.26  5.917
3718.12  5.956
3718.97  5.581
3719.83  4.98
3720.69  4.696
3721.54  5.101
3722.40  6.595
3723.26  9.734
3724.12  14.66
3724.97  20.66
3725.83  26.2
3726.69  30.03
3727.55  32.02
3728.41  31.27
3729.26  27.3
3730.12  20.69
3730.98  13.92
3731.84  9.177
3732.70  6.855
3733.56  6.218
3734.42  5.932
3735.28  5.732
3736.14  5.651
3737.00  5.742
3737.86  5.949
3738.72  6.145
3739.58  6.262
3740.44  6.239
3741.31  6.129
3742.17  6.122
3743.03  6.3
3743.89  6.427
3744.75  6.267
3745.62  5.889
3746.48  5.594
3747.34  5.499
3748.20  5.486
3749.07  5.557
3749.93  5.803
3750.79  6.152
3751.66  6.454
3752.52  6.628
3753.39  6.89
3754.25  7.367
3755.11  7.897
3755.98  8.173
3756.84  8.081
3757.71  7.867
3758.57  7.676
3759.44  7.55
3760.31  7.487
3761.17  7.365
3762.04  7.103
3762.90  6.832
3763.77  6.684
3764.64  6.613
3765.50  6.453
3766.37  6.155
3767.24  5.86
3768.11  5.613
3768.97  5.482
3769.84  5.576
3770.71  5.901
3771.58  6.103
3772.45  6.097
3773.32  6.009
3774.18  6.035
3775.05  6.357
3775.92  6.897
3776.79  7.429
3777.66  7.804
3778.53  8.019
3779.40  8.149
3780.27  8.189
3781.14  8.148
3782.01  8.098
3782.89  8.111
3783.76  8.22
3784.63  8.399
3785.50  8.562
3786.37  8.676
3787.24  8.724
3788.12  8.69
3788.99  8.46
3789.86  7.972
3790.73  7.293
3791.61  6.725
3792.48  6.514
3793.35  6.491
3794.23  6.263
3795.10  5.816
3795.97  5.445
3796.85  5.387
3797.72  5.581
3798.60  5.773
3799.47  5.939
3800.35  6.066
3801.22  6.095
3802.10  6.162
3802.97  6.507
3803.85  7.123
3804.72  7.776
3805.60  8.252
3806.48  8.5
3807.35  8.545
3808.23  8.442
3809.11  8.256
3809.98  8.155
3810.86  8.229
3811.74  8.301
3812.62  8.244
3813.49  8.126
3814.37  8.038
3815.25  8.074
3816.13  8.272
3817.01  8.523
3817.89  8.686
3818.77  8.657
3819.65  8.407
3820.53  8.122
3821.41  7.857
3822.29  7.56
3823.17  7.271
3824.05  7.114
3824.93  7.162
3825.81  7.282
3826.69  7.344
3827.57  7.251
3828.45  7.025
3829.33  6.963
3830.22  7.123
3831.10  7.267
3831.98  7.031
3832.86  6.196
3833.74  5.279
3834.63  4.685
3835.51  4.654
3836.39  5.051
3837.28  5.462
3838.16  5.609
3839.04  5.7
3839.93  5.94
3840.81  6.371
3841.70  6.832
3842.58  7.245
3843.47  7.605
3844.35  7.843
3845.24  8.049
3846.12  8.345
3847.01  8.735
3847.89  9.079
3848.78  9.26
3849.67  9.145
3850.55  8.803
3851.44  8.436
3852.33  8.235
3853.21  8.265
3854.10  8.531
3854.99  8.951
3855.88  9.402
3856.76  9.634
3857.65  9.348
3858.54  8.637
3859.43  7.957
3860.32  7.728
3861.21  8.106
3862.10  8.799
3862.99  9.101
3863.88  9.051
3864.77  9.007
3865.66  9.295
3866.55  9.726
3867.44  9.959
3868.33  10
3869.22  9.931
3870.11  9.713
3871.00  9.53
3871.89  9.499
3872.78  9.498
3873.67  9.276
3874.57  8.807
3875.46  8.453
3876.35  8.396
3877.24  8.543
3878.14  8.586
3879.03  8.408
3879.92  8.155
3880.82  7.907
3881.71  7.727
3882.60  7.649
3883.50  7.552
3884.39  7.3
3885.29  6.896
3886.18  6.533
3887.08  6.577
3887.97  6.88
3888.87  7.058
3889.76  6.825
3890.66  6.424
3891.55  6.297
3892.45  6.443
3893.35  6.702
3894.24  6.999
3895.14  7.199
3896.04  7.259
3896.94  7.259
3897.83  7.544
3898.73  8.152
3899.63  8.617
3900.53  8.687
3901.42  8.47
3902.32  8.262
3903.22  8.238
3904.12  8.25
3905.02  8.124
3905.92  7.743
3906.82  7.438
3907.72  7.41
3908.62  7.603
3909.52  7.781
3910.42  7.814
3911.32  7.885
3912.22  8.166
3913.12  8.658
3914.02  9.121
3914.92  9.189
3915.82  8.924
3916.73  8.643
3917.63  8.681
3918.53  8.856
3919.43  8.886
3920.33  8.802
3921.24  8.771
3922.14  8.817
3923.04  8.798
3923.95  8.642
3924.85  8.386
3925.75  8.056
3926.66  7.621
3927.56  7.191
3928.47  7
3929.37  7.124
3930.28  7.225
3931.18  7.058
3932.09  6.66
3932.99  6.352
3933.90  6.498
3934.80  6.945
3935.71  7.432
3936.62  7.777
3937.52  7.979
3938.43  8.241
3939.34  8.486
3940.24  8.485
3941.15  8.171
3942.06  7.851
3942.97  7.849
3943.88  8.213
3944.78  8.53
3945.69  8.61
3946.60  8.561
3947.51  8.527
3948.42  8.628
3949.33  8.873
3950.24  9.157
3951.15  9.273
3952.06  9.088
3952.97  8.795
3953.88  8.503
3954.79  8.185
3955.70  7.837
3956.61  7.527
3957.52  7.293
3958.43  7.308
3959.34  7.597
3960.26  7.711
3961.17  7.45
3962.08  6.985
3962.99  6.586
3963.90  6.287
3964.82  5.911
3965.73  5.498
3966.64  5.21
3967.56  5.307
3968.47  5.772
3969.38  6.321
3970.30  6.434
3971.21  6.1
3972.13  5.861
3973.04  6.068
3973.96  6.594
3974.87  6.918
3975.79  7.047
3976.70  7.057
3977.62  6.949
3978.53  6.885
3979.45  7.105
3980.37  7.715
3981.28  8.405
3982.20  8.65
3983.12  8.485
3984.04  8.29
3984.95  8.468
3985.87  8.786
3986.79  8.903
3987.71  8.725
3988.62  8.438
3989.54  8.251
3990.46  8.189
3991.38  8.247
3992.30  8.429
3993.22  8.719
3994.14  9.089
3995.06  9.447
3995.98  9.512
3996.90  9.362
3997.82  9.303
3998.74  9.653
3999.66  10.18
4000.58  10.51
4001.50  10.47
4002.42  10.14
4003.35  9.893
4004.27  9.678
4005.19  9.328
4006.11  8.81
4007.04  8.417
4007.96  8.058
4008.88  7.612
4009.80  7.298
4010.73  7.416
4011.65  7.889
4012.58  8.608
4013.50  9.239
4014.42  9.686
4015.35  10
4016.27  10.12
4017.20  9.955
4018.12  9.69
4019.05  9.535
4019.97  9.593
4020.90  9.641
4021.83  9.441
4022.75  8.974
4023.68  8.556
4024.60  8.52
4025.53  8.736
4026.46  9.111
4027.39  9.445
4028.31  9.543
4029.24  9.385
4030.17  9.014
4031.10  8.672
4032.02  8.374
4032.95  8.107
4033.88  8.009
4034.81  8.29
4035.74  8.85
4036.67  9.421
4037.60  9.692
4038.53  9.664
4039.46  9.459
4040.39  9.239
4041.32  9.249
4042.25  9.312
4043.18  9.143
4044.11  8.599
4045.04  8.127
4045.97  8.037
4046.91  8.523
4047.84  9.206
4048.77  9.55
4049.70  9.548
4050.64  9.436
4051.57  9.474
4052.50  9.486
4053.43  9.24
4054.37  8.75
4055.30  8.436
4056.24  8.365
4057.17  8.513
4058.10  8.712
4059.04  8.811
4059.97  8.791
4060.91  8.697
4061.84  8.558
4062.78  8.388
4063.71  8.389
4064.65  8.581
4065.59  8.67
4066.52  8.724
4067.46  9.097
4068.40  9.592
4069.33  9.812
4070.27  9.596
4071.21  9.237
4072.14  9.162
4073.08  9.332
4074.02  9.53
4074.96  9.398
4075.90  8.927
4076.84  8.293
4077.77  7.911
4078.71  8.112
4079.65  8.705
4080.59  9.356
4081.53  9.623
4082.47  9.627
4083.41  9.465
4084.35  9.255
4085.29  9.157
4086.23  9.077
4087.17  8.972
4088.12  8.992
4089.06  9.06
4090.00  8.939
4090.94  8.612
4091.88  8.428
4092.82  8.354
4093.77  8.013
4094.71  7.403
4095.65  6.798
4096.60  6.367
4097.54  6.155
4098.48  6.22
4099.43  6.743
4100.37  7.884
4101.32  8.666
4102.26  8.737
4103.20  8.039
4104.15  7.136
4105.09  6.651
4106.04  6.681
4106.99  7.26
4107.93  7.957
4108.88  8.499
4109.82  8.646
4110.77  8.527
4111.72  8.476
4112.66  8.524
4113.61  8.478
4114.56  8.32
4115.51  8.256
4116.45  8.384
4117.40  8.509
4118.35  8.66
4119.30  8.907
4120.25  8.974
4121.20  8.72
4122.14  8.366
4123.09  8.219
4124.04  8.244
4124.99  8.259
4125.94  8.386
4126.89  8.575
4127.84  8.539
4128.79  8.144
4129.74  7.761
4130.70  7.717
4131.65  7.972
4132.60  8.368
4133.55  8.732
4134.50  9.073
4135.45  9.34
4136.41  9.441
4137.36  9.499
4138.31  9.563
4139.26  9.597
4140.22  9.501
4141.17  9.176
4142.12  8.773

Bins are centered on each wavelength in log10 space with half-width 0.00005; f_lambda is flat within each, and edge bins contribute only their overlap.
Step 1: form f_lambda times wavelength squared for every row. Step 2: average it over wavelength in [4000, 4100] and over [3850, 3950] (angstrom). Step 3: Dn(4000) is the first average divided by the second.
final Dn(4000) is 1.2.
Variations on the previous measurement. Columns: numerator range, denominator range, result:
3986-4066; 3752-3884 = 1.31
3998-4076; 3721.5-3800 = 1.23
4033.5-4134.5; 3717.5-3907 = 1.22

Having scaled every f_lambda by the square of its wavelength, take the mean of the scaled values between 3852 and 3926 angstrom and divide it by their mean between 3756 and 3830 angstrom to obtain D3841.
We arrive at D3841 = 1.19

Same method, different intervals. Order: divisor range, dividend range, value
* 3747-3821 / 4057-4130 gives 1.37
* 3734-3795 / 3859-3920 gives 1.28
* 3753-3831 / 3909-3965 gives 1.18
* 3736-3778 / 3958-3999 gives 1.31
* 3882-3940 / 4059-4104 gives 1.21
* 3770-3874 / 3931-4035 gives 1.16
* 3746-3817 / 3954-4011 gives 1.23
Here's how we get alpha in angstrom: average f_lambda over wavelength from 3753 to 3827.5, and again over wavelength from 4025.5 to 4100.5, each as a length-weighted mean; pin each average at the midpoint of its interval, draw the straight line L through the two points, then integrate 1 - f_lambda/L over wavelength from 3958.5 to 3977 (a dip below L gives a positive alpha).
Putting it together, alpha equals 4.05 angstrom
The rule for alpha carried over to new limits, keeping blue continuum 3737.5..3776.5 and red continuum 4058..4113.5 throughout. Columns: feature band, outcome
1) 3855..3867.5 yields -3.3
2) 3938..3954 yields -2.0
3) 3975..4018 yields -4.3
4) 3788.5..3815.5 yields -1.7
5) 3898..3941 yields -3.4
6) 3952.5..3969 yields 1.5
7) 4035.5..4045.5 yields -1.2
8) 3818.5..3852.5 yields -1.3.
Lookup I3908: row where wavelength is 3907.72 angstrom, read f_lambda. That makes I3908 7.41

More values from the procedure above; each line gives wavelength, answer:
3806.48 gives 8.5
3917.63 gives 8.681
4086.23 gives 9.077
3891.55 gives 6.297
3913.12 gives 8.658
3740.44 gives 6.239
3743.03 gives 6.3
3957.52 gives 7.293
